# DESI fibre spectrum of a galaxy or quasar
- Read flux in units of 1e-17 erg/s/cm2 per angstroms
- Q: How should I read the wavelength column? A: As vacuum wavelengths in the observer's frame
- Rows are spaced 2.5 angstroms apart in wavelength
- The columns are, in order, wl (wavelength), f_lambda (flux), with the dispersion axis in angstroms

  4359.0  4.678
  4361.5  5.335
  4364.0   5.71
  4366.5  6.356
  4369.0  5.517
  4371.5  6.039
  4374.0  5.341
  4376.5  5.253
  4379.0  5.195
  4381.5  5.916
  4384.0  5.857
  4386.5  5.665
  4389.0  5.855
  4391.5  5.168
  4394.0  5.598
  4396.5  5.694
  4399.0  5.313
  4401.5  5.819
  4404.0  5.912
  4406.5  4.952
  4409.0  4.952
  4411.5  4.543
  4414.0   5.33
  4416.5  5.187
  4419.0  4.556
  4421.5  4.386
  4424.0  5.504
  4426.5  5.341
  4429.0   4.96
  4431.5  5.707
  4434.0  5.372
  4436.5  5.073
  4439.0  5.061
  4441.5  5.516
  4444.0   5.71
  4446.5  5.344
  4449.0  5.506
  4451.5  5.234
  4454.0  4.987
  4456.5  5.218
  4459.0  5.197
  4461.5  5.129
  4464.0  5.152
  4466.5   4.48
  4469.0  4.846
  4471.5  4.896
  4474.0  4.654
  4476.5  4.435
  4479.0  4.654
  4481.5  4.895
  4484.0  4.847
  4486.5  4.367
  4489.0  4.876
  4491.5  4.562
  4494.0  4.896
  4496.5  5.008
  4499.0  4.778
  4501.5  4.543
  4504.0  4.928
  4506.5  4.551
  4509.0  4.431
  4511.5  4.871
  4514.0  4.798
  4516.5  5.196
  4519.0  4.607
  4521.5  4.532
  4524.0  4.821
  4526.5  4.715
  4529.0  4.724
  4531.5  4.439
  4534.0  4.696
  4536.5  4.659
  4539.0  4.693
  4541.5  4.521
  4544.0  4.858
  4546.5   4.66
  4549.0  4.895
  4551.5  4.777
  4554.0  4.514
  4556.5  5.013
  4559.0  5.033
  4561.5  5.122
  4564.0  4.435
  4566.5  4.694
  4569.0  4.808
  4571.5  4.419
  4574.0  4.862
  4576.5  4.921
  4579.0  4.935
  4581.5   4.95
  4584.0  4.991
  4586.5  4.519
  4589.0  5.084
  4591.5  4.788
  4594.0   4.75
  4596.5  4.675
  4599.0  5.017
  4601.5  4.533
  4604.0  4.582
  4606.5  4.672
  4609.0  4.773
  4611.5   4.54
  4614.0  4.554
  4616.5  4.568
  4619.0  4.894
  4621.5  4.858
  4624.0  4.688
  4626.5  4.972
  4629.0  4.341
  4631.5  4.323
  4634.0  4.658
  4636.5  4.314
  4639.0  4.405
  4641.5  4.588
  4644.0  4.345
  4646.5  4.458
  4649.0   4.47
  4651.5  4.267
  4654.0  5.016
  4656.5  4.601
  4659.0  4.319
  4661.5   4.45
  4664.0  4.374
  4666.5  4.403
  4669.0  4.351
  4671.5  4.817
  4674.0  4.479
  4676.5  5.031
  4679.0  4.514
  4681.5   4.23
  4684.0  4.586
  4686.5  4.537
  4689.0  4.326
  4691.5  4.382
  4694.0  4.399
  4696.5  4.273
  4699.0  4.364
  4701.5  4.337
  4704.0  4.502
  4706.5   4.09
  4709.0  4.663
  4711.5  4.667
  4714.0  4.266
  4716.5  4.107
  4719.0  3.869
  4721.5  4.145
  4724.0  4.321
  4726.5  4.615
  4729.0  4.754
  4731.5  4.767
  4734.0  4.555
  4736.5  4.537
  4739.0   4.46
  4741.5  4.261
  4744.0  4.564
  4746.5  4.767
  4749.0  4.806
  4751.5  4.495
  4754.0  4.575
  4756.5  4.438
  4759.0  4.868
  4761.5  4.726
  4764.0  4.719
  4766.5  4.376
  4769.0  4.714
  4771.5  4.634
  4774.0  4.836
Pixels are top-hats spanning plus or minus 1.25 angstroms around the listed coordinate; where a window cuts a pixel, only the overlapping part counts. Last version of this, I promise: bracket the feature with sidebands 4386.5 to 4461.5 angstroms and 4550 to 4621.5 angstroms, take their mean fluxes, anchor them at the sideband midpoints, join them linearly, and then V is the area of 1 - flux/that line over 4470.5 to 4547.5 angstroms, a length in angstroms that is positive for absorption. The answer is 4.6 angstroms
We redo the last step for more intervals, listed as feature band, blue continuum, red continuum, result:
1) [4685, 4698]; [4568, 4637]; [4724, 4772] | 0.7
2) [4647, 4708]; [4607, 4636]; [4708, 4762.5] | 1.5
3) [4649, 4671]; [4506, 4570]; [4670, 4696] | 0.3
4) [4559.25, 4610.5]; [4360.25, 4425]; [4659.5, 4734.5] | 0.2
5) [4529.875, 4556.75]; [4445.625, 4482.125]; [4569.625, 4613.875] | 0.8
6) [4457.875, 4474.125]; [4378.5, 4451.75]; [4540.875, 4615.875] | 0.8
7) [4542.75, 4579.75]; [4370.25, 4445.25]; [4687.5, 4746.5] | 0.7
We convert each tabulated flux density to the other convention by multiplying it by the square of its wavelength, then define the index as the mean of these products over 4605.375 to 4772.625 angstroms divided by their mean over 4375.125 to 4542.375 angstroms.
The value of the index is 0.99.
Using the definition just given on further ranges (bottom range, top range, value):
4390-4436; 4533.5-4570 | 0.97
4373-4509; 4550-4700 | 0.98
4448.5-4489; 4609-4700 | 1.00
